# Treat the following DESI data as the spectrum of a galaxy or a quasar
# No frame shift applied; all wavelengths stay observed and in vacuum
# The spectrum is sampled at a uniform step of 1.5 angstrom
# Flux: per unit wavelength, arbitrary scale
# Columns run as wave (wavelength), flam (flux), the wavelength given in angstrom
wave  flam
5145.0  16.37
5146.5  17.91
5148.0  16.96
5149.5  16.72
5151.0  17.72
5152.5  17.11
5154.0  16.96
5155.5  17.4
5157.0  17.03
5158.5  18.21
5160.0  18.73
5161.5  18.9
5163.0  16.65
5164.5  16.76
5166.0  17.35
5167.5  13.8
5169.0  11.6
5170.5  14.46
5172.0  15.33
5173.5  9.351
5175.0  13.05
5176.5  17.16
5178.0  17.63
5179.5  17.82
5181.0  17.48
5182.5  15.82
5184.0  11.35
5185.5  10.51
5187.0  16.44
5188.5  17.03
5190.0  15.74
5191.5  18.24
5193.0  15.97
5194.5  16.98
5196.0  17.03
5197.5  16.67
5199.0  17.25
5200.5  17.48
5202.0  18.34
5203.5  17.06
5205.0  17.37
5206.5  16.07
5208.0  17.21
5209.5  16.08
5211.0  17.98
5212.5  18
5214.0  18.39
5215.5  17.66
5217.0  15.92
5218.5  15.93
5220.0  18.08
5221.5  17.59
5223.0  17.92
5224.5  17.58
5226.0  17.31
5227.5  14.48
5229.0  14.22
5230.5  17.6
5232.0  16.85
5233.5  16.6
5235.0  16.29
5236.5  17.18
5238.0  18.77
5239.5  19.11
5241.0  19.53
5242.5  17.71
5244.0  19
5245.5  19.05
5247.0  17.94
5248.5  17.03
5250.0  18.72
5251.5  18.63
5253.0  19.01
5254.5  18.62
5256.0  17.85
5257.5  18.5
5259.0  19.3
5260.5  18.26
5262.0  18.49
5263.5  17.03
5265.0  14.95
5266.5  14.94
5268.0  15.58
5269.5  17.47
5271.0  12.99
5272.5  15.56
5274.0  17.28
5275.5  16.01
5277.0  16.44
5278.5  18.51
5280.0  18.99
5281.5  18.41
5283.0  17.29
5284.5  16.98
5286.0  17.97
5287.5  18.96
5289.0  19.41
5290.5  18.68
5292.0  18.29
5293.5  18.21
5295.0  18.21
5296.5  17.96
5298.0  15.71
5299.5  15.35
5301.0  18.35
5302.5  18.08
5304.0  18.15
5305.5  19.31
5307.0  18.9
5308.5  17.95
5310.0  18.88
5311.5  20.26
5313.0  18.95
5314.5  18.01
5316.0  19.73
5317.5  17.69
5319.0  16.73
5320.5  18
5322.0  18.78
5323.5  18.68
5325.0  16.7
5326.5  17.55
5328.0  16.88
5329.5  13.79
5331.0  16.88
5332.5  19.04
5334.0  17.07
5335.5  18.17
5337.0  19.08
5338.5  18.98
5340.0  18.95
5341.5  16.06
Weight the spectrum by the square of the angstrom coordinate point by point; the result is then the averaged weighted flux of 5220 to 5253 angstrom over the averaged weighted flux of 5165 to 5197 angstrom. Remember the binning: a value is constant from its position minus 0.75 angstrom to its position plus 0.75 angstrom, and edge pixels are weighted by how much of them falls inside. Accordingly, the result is 1.18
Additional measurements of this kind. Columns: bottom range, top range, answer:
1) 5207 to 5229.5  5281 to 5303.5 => 1.08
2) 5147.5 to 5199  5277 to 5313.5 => 1.19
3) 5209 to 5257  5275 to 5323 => 1.06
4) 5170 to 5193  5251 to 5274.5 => 1.16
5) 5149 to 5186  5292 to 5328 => 1.21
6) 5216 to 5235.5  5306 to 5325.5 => 1.15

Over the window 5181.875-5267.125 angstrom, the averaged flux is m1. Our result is 17.1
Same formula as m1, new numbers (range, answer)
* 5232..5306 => 17.7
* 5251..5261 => 18.6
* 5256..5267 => 17.4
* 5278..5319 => 18.2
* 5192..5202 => 17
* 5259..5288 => 17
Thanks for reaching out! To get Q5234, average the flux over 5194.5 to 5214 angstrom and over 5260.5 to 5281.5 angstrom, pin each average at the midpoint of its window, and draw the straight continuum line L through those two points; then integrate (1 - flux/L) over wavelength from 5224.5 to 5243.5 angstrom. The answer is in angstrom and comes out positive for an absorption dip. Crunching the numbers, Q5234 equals -0.2 angstrom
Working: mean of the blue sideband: 17.2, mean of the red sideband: 16.6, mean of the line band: 17.2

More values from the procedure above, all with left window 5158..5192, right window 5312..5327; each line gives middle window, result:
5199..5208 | -0.7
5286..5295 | -0.5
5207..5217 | -0.7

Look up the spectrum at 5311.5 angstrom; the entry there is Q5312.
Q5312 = 20.26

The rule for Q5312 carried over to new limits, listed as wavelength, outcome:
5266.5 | 14.94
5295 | 18.21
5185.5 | 10.51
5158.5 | 18.21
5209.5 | 16.08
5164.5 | 16.76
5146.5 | 17.91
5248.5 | 17.03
